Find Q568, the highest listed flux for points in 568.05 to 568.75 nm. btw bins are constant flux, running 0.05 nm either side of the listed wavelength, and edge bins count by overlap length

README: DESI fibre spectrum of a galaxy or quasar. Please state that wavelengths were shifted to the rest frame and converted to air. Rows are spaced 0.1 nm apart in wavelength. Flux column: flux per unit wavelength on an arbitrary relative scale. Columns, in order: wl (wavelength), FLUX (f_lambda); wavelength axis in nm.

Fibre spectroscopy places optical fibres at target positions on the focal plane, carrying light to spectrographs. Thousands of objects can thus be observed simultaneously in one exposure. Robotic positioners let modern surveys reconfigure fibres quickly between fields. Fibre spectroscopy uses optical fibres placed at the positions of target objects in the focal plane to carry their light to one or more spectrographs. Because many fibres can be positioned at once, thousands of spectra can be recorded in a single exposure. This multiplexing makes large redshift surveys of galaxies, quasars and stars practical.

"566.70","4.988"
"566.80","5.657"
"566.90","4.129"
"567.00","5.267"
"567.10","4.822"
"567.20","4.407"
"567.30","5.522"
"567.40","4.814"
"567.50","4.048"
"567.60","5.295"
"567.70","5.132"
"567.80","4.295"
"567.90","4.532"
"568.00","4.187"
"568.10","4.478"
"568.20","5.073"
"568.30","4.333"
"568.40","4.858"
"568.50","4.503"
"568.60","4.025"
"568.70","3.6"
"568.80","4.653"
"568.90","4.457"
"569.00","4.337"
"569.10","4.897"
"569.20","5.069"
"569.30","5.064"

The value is 5.073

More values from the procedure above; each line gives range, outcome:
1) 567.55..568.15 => 5.295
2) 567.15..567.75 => 5.522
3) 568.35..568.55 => 4.858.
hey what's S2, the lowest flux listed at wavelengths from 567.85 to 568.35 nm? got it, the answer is 4.187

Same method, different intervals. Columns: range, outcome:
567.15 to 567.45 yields 4.407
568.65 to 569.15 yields 3.6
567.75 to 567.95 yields 4.295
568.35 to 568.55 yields 4.503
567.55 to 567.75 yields 5.132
